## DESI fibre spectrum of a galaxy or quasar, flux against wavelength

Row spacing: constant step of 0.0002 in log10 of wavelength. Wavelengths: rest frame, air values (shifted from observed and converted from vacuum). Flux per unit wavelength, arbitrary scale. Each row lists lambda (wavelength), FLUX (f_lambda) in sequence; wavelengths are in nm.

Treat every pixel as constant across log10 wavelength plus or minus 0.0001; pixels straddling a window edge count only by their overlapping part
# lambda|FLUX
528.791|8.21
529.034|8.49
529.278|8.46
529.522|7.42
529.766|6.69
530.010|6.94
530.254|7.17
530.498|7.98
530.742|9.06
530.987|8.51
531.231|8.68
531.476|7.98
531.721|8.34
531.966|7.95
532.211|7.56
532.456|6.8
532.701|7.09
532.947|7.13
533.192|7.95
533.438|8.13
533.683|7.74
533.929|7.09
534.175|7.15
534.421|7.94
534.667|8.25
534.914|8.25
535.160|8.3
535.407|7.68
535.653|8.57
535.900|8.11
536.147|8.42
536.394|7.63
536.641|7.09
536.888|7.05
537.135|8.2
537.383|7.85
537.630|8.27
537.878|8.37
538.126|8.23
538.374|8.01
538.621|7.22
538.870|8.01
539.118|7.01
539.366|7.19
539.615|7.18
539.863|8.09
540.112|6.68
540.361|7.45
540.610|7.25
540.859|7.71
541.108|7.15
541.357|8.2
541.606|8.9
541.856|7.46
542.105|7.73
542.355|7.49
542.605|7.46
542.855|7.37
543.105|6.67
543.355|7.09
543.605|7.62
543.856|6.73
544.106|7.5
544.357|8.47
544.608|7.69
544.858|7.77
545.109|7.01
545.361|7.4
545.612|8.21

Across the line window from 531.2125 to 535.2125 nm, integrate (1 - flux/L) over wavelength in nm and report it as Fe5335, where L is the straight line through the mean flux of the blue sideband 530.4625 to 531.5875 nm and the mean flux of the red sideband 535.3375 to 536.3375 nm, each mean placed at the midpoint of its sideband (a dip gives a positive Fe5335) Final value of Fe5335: 0.29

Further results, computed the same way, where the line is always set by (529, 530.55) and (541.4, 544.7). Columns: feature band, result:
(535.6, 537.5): -0.074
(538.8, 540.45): 0.045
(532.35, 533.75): 0.012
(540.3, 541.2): 0.020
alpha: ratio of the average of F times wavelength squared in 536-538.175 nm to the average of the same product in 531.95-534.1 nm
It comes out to 1.07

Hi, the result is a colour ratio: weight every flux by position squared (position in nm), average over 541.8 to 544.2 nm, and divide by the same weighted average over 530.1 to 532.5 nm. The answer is 1.0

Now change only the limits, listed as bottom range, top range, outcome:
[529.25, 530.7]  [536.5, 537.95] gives 1.07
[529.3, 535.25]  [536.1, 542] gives 1.01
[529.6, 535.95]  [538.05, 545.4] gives 1.00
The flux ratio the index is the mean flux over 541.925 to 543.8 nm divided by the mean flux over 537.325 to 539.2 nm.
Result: 0.93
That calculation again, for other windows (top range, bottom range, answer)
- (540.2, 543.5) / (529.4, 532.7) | 0.97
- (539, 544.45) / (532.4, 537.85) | 0.96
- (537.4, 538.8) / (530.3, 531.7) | 0.96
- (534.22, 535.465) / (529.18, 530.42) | 1.10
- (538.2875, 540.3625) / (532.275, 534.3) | 1.00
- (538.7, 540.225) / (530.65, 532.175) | 0.88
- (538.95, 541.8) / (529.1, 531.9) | 0.95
